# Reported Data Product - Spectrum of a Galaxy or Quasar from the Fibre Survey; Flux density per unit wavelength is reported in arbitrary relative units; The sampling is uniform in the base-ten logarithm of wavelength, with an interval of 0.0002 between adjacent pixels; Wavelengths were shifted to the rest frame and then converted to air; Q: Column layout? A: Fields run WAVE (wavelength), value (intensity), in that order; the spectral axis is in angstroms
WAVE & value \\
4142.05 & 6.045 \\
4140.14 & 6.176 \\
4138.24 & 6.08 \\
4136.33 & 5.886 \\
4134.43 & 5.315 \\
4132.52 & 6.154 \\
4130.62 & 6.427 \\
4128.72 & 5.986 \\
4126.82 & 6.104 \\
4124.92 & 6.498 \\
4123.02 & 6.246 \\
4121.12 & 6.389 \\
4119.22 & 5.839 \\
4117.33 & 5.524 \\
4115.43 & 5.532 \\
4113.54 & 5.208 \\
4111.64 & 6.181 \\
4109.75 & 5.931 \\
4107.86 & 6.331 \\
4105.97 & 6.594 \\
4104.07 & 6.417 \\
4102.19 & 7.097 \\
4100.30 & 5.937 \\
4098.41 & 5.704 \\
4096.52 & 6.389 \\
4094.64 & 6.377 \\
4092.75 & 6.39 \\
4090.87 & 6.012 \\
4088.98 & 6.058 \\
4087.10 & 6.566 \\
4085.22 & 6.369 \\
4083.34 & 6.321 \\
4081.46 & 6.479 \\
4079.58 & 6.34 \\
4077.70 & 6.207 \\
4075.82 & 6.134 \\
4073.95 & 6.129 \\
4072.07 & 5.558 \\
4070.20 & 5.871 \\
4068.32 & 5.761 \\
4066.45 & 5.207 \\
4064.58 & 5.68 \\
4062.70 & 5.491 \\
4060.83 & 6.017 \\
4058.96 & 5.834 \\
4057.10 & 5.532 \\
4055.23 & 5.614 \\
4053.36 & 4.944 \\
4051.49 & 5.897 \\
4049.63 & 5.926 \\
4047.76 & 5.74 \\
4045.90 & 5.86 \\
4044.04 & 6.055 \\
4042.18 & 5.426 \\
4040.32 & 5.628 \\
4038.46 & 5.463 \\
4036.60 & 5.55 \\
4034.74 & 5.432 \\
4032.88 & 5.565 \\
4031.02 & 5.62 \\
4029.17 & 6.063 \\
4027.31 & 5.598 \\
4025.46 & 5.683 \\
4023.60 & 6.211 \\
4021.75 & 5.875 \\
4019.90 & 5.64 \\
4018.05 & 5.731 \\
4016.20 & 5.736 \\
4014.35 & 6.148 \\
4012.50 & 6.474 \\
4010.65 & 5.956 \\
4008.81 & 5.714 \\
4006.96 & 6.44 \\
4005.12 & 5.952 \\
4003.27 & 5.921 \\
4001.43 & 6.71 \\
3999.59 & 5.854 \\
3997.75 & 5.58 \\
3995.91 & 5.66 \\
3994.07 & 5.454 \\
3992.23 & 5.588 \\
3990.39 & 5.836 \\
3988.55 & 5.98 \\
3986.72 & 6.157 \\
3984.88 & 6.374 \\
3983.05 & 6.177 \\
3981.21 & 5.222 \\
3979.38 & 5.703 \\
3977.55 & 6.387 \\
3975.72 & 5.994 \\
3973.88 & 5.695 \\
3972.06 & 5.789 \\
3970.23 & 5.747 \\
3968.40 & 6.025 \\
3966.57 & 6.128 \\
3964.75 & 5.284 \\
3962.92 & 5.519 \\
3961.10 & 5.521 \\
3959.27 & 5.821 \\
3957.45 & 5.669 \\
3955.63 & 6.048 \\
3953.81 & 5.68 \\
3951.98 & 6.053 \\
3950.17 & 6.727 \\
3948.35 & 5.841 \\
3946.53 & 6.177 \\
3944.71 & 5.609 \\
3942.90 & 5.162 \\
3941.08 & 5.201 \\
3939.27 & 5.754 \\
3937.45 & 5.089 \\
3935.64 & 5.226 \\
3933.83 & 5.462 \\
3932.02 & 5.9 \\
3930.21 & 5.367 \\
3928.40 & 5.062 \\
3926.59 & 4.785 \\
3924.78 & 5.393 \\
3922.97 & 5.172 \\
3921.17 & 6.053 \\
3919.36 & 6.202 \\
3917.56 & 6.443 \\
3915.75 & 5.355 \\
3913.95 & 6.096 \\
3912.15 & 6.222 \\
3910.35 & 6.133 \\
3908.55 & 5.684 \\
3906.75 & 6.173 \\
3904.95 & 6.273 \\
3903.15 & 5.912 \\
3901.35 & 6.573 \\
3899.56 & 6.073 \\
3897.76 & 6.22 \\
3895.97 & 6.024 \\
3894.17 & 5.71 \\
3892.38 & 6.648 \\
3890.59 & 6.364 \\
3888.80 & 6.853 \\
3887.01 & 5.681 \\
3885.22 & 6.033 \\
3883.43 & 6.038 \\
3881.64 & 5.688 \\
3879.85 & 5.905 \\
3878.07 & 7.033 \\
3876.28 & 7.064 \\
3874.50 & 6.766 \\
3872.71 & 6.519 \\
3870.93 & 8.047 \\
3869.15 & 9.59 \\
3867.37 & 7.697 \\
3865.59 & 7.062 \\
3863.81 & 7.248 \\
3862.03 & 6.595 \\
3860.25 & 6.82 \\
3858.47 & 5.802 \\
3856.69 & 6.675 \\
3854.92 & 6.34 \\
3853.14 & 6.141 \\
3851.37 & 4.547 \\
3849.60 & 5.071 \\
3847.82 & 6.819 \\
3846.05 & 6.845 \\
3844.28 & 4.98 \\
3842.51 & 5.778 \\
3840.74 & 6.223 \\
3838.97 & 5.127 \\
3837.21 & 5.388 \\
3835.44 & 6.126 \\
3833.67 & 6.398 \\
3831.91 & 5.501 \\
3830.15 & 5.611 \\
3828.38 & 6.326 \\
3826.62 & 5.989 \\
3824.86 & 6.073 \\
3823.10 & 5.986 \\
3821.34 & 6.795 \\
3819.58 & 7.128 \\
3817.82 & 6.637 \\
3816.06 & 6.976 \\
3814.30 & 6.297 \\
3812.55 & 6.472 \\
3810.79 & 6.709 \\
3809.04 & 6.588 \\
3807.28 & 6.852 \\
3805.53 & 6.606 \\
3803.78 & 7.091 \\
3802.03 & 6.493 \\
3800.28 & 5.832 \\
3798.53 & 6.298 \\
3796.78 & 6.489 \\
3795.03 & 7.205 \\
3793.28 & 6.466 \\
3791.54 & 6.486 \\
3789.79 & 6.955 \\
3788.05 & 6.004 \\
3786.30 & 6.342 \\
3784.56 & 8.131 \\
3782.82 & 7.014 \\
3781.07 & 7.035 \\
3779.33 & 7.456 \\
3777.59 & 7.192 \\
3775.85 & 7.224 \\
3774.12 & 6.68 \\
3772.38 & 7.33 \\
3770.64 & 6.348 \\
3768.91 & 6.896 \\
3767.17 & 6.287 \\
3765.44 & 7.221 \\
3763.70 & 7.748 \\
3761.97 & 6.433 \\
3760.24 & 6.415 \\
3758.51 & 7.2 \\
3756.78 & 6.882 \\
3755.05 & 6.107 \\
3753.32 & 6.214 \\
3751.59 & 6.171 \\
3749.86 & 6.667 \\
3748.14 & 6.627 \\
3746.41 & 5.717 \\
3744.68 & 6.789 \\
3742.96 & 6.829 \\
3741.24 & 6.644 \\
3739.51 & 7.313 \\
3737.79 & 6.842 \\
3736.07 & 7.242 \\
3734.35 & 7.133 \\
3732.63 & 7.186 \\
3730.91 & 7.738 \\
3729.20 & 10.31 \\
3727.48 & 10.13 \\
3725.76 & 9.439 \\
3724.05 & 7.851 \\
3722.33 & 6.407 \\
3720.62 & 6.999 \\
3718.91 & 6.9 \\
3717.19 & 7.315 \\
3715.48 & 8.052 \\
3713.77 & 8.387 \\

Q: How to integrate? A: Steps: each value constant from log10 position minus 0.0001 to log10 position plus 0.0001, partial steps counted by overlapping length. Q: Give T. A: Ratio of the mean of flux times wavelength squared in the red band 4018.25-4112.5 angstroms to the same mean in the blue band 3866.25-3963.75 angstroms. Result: 1.1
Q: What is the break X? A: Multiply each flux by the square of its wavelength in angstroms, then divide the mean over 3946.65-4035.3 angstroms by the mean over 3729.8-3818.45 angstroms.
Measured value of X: 1.0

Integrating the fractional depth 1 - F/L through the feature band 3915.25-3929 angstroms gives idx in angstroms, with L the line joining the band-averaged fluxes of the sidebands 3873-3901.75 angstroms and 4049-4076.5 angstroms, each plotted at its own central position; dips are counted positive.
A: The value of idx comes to 1.34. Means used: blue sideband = 6.29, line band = 5.57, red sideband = 5.7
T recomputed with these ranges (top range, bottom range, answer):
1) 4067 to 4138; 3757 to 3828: 1.06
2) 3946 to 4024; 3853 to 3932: 0.98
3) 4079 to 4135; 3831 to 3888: 1.10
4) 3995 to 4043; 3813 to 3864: 1.04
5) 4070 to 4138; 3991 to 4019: 1.09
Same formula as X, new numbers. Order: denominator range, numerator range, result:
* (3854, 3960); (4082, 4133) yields 1.11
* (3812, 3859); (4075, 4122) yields 1.16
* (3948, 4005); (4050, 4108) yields 1.08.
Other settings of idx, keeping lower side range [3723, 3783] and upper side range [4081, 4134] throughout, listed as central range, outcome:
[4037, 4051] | 1.4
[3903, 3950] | 6.9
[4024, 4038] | 1.6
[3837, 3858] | 3.2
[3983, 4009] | 2.1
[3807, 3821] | 0.6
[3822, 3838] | 2.3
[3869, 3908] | 1.9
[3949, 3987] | 3.9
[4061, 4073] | 1.3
